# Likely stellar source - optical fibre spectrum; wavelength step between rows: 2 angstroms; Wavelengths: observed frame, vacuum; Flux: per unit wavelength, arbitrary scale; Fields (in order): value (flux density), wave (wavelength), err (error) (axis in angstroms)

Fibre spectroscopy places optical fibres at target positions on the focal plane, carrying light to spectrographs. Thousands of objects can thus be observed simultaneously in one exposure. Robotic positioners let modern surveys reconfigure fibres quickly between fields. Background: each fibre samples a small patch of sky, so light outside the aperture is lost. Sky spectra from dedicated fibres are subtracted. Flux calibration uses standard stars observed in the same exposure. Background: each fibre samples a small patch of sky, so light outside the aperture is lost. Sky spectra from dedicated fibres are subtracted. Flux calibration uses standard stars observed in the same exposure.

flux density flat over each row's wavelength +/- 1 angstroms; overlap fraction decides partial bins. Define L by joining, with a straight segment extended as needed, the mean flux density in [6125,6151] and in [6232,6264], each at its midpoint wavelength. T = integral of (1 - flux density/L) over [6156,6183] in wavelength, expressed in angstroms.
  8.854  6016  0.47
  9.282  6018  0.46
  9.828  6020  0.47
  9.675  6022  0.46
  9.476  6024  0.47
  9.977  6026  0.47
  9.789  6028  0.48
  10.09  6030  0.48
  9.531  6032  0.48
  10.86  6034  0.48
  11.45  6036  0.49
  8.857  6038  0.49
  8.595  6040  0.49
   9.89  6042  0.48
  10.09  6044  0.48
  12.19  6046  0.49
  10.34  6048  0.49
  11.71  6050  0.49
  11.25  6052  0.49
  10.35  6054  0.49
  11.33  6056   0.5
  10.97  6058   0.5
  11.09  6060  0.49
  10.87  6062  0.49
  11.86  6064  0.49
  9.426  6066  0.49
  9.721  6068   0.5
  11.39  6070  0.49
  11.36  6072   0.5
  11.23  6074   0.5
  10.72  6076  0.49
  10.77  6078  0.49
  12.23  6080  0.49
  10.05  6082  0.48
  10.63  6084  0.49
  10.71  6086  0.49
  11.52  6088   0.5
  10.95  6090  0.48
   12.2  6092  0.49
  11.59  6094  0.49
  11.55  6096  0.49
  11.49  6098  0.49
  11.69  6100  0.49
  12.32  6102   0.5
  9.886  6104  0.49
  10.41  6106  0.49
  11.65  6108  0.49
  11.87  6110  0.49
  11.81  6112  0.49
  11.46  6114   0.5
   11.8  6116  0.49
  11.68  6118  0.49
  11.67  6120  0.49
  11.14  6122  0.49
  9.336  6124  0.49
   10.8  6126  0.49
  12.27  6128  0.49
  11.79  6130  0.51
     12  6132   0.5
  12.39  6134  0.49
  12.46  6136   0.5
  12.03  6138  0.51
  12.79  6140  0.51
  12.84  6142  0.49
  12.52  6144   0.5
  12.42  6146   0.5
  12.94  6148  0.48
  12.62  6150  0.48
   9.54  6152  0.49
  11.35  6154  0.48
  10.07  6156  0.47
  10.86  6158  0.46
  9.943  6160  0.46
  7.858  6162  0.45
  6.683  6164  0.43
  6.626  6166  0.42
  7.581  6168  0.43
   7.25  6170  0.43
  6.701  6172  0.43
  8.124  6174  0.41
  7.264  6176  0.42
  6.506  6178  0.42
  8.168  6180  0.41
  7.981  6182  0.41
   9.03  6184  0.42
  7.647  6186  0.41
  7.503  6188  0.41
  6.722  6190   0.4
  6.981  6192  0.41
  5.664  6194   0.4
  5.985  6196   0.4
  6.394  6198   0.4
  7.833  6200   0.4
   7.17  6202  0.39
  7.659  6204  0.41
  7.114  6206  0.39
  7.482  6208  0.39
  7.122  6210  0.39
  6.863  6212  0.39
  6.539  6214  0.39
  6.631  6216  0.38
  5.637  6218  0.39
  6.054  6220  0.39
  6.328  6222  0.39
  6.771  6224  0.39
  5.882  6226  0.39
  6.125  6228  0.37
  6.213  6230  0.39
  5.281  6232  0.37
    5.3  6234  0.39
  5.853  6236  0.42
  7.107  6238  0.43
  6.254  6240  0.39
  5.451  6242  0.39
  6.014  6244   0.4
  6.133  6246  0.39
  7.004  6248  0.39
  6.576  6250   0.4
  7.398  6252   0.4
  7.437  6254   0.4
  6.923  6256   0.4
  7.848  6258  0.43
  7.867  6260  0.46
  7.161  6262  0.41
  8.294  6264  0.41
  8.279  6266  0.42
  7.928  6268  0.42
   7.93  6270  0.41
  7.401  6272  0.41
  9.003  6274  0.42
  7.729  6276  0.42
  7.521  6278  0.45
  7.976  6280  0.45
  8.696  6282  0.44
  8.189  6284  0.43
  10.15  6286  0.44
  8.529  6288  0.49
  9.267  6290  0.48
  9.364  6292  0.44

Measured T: 7.1 angstroms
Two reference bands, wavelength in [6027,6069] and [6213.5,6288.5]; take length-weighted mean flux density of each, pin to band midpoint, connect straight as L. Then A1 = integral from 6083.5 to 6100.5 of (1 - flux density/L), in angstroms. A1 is -2.9 angstroms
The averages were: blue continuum 10.5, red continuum 7.08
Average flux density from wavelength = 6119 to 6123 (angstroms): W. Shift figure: 11.4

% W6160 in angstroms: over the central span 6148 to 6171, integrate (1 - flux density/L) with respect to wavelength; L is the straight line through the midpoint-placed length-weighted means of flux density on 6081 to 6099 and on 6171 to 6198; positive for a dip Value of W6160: -2.7 angstroms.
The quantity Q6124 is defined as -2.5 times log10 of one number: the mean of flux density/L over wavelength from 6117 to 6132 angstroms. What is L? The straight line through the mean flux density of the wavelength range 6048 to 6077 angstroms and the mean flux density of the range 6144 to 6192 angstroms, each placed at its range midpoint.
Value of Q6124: -0.17 mag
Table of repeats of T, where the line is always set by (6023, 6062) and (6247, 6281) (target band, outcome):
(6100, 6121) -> -4.1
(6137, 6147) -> -3.6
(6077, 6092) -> -1.8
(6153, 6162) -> -1.3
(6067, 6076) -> -0.8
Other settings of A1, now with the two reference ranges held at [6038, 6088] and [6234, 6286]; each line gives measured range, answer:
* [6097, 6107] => -1.1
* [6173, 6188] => 1.6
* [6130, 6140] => -2.9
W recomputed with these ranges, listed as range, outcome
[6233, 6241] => 6.13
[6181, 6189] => 8.04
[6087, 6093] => 11.6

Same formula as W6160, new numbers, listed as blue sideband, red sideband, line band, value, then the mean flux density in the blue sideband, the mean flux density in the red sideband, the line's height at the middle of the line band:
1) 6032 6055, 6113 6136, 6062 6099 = -0.4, 10.5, 11.5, 11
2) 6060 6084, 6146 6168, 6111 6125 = -1.3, 10.9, 9.86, 10.3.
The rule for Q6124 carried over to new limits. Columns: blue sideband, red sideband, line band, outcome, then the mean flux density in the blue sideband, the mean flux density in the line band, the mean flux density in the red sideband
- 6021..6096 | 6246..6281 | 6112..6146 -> -0.22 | 10.7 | 11.8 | 7.62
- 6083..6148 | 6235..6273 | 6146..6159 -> -0.09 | 11.6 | 11.3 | 7.1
